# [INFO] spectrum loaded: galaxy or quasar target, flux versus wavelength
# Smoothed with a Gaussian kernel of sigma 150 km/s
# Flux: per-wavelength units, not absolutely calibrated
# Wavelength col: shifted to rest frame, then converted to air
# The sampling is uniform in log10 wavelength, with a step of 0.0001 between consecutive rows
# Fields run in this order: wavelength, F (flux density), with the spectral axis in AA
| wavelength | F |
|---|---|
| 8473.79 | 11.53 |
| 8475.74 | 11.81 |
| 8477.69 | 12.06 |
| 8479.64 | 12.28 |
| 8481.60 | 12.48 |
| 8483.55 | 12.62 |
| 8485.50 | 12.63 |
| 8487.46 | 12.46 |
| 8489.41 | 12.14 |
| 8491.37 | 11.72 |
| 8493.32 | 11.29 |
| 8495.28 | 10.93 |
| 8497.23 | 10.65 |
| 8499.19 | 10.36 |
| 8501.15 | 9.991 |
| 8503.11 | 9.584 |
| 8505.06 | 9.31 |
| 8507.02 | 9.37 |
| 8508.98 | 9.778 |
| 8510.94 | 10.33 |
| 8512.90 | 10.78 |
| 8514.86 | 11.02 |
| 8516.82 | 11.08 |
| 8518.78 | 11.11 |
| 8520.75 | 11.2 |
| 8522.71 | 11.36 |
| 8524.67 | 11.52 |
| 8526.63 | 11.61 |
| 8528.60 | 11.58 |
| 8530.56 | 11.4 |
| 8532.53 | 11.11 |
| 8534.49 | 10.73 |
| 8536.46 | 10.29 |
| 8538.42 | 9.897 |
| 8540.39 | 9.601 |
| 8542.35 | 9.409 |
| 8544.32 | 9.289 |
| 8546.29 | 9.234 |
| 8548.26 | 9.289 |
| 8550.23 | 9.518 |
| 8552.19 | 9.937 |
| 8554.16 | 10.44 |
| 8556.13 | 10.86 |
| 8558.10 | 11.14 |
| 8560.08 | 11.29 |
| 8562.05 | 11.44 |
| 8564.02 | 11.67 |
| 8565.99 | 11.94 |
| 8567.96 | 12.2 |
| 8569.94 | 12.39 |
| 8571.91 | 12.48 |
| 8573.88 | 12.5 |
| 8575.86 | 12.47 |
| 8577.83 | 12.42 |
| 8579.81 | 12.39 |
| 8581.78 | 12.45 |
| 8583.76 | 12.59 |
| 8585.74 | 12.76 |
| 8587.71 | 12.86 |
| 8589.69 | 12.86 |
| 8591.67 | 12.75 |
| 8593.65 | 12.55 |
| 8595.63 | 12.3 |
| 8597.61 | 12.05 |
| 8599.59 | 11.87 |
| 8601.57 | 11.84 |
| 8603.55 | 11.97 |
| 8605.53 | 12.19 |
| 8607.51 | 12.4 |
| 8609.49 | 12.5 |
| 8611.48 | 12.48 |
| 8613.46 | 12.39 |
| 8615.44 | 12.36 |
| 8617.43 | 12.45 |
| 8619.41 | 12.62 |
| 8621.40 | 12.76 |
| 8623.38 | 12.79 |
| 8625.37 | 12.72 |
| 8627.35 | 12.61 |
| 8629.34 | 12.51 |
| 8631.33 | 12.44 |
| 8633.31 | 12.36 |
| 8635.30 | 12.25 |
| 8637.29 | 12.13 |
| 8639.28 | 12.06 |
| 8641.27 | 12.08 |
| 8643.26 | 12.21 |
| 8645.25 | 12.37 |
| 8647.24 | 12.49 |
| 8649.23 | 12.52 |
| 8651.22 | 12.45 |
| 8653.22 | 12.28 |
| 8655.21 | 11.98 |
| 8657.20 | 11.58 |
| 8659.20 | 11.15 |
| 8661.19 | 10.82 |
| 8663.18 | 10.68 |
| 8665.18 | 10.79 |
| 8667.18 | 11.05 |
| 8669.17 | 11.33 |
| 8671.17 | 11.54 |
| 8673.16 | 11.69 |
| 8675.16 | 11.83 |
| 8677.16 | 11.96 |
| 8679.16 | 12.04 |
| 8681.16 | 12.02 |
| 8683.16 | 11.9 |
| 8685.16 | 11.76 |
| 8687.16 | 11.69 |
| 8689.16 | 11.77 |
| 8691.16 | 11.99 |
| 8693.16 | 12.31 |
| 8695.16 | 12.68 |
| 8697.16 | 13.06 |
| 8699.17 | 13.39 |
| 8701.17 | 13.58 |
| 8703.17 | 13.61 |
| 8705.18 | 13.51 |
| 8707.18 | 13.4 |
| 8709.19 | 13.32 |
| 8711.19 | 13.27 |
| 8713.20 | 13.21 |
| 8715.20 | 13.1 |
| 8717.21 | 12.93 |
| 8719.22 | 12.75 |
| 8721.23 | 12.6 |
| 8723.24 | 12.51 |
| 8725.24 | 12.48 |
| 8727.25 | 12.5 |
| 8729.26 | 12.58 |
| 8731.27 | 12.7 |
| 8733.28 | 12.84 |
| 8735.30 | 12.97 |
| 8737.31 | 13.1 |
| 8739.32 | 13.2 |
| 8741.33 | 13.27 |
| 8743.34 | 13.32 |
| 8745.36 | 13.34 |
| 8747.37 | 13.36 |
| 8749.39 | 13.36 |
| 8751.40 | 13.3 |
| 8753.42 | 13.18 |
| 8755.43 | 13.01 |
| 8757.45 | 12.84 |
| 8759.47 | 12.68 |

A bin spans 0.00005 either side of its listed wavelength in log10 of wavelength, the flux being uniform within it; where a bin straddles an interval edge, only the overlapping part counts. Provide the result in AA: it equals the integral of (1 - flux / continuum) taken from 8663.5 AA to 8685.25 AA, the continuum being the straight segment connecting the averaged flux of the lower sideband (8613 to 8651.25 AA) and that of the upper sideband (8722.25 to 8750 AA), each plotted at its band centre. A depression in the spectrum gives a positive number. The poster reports 1.8 AA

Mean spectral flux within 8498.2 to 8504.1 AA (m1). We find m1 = 9.98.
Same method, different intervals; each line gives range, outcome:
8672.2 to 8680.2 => 11.9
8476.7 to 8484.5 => 12.4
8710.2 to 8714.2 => 13.2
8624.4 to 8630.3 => 12.6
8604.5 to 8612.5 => 12.4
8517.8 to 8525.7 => 11.3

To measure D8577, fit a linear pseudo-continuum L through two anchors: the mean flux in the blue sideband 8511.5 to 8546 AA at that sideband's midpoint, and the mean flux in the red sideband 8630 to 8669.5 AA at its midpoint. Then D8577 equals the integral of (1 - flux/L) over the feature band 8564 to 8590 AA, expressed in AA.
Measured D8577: -2.9 AA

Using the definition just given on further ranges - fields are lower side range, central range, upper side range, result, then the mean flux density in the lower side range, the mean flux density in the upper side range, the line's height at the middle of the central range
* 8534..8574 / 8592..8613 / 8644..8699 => -2.0 AA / 10.7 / 11.9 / 11.2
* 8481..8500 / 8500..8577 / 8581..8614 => 8.0 AA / 11.7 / 12.4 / 12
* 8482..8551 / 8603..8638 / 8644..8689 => -3.2 AA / 10.7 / 11.7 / 11.4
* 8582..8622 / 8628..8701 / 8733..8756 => 4.4 AA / 12.4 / 13.2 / 12.8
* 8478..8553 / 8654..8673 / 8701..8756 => 1.7 AA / 10.8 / 13.1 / 12.4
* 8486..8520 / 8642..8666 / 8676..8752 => 0.8 AA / 10.7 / 12.8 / 12.2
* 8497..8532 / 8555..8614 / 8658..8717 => -4.6 AA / 10.7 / 12.2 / 11.3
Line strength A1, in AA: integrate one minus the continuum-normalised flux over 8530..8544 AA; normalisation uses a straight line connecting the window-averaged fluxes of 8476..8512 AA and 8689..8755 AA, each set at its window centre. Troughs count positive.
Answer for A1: 1.5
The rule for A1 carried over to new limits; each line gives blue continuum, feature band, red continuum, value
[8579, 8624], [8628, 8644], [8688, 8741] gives 0.4 AA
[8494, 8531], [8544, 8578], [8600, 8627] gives 1.1 AA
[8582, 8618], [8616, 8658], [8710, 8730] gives 0.5 AA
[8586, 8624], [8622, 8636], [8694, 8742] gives 0.0 AA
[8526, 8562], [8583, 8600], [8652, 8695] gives -2.6 AA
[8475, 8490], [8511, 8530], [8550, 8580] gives 1.2 AA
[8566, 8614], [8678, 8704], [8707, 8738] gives 0.7 AA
